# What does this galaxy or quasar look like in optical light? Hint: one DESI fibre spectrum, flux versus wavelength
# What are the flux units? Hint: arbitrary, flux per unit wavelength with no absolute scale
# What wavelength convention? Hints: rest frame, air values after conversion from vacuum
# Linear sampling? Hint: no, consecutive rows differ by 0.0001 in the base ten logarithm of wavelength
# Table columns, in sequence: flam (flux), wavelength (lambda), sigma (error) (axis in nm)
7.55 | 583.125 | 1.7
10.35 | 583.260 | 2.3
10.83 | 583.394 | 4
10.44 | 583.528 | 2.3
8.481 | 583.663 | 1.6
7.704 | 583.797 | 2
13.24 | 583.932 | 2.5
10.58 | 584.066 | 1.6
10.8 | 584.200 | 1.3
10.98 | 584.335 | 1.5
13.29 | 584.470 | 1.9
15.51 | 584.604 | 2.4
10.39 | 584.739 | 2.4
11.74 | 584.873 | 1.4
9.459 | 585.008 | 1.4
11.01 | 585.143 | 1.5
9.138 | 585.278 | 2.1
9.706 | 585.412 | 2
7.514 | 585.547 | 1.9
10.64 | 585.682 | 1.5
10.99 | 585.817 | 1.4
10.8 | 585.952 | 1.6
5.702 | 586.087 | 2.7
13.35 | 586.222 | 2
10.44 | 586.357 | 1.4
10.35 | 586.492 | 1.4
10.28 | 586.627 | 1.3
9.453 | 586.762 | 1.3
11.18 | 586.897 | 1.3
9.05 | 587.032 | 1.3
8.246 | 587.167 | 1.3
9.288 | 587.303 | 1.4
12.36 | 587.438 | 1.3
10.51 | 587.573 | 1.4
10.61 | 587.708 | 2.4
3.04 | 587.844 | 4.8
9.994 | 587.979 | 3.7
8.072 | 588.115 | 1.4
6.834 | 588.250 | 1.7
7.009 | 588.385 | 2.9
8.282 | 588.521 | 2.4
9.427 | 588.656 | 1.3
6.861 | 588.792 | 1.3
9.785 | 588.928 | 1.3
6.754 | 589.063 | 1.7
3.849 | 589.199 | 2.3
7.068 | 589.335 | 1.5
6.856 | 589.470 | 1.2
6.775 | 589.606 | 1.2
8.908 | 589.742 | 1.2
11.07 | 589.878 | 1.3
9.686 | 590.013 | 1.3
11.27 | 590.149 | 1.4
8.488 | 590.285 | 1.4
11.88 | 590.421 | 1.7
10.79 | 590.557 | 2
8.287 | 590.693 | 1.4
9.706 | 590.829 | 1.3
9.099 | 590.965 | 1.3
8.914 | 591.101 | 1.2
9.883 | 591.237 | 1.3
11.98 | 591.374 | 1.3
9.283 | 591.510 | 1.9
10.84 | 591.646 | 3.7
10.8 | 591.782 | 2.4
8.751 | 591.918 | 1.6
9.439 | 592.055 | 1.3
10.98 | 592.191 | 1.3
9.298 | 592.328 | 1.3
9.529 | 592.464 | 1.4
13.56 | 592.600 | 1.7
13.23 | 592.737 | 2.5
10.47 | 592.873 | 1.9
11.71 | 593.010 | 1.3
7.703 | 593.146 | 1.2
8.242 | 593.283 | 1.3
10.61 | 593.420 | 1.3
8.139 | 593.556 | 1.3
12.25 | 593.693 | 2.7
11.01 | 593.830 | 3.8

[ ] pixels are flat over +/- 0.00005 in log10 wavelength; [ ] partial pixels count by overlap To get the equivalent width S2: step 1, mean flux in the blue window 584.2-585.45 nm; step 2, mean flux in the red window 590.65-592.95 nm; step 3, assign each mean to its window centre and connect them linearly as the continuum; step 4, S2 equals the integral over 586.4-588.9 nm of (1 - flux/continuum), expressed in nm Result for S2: 0.44 nm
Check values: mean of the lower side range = 11.3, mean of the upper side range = 10.3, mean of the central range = 8.96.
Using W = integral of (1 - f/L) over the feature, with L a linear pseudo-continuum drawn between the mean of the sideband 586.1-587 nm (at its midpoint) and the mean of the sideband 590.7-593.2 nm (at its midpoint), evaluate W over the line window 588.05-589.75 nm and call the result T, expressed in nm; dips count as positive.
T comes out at 0.49 nm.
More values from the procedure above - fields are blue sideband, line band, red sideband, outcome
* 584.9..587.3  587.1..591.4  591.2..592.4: 0.53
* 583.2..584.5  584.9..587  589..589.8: -0.22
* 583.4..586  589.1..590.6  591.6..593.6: 0.24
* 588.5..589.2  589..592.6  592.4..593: 0.17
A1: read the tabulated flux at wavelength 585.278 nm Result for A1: 9.138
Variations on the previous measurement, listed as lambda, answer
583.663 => 8.481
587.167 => 8.246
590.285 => 8.488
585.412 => 9.706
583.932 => 13.24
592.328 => 9.298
